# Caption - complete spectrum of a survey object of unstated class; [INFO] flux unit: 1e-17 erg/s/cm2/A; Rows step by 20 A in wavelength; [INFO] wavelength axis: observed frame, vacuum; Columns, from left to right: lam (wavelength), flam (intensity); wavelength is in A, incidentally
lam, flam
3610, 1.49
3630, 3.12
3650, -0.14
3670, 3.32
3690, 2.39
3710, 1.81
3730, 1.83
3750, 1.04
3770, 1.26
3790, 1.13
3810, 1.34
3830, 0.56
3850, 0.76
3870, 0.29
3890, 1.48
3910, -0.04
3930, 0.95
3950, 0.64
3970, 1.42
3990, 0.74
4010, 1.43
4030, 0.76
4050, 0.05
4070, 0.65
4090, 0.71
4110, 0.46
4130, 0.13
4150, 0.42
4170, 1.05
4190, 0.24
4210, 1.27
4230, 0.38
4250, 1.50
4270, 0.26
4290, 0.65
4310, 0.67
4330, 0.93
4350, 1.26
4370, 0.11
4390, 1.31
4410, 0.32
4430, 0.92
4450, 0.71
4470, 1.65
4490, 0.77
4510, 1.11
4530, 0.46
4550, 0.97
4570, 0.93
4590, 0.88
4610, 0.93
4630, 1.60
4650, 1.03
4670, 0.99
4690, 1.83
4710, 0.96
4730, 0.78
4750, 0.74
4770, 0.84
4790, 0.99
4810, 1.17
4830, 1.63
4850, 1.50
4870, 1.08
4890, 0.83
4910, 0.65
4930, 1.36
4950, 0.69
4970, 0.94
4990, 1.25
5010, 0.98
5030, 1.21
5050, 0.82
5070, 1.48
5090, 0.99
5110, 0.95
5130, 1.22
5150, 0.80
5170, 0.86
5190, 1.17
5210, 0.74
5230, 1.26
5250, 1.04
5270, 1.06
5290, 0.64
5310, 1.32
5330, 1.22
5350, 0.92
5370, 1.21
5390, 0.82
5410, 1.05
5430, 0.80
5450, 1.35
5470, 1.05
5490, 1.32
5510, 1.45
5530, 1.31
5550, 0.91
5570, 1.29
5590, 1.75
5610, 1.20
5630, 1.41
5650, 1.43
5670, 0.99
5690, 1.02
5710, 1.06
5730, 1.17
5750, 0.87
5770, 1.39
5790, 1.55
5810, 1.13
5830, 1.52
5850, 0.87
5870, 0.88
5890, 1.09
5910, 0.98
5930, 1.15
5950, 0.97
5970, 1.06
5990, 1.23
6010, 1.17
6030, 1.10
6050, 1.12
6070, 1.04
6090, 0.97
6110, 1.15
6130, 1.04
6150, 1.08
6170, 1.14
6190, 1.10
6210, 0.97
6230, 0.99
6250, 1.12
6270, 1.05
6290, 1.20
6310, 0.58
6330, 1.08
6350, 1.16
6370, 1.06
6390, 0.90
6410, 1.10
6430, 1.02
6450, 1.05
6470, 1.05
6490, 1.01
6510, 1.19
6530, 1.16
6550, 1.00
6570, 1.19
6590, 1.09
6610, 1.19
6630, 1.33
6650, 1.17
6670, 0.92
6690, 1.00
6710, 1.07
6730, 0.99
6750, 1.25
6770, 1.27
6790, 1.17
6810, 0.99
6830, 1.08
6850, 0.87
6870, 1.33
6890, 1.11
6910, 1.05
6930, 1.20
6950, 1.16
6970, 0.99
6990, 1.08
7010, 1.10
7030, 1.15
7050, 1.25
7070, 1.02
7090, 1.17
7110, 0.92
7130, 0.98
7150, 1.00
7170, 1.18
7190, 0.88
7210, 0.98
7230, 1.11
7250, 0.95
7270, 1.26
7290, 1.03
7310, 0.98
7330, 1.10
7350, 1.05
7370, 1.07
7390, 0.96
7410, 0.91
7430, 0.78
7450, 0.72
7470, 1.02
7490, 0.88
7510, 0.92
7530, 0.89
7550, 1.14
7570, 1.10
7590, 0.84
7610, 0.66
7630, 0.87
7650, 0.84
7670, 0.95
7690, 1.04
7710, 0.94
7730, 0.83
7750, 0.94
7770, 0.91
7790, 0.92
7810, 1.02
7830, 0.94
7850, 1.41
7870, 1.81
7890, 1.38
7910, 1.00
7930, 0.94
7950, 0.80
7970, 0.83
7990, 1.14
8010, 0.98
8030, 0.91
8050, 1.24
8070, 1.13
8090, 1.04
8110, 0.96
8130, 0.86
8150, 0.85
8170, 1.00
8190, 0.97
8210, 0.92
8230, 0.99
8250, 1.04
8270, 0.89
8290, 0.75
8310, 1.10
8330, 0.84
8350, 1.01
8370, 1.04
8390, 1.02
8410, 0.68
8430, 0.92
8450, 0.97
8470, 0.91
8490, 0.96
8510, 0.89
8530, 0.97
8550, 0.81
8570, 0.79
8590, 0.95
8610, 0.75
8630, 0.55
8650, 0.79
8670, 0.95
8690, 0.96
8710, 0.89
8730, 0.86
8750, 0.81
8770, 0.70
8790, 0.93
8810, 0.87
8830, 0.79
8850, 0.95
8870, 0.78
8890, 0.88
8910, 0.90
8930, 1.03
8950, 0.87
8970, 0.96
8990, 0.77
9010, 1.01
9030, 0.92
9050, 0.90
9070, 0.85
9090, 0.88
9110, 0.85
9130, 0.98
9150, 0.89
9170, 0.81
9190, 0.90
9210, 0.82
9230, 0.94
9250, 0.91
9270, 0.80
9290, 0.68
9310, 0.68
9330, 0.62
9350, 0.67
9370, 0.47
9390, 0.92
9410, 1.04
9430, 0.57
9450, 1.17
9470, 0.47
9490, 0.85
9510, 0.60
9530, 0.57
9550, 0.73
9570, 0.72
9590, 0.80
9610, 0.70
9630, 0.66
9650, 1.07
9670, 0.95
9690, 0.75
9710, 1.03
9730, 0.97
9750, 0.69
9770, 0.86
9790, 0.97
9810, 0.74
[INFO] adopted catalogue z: 0.20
